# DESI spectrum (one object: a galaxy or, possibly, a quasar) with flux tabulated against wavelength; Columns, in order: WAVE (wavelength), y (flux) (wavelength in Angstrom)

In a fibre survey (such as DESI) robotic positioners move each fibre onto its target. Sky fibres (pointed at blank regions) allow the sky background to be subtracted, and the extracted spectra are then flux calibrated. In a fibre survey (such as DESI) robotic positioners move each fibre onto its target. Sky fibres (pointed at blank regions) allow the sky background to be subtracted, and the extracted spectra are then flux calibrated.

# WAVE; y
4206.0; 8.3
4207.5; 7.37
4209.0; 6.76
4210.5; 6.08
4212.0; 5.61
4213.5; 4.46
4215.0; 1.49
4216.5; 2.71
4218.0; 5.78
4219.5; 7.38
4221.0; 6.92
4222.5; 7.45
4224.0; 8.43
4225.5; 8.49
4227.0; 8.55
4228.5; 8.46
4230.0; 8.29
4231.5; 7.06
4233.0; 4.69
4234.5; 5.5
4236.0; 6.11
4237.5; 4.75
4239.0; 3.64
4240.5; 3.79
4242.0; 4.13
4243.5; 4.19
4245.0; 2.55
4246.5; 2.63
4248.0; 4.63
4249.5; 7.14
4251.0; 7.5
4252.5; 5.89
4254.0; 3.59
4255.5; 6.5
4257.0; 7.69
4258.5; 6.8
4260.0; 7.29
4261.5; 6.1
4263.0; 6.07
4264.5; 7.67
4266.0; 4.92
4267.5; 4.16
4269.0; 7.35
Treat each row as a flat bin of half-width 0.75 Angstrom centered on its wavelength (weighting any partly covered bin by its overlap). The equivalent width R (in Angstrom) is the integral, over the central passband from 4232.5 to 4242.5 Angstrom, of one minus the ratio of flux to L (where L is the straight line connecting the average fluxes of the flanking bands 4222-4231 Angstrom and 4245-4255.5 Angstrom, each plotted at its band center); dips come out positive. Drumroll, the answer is 3.17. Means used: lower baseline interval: 8.27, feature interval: 4.67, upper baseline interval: 5.13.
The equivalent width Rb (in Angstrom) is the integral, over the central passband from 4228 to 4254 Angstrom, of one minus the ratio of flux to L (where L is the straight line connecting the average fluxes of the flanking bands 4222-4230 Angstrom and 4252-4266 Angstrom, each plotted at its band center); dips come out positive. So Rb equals 7.55 Angstrom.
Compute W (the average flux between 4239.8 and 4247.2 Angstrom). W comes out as 3.46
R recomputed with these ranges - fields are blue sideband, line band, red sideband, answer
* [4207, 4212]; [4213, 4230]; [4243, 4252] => -1.63 Angstrom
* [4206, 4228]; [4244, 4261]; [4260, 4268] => 1.17 Angstrom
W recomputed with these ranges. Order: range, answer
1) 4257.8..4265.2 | 6.78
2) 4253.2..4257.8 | 5.94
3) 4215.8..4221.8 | 5.74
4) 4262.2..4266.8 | 6.2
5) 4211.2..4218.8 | 4.05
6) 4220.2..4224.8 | 7.61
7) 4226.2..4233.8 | 7.4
